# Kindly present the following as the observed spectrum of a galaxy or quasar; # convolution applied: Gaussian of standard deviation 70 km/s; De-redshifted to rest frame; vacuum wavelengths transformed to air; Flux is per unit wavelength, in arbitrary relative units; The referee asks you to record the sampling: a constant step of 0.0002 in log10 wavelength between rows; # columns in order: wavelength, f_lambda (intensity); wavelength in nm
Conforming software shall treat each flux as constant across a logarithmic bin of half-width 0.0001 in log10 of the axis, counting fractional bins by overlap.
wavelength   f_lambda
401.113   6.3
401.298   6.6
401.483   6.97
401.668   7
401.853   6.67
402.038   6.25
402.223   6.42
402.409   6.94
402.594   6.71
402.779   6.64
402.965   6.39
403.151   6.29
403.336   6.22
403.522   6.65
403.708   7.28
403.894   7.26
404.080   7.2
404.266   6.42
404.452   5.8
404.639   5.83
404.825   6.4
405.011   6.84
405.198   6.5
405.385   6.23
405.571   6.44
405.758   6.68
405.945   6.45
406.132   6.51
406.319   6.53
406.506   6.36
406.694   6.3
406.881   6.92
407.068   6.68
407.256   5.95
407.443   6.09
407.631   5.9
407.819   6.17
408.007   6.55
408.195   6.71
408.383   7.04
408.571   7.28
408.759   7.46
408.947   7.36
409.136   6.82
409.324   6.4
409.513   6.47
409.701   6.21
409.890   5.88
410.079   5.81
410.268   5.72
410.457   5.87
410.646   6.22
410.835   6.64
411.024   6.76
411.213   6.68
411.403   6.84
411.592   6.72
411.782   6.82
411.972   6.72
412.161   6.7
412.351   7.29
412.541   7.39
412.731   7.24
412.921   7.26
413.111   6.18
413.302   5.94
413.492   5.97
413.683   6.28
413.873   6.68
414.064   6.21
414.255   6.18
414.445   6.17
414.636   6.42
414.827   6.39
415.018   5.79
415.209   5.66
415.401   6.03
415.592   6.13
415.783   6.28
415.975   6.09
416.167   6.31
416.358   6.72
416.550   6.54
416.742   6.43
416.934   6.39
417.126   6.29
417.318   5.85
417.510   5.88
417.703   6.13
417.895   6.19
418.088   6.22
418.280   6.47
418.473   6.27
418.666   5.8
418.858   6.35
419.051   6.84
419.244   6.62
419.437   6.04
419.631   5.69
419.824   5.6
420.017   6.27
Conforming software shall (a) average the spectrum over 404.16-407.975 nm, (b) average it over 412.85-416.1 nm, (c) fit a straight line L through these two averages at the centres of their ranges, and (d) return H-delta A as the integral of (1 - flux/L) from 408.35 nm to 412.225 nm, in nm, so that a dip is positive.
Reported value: -0.19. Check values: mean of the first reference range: 6.36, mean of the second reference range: 6.21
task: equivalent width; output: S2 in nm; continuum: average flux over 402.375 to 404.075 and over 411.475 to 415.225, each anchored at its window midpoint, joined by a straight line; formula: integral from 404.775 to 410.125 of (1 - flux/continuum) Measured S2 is 0.096 nm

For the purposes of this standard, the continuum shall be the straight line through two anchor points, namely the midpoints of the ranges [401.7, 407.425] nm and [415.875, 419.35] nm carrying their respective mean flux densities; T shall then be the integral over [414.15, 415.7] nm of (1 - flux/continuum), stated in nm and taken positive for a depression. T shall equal 0.060 nm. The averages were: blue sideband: 6.52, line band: 6.1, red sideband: 6.3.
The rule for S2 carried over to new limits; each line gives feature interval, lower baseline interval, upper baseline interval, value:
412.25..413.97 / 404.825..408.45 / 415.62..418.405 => -0.10 nm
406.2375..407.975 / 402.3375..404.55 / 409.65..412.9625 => 0.08 nm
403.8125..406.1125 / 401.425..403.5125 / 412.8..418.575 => 0.01 nm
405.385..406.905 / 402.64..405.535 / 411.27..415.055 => 0.01 nm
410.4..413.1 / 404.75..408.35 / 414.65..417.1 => -0.20 nm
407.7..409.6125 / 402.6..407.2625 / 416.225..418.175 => -0.11 nm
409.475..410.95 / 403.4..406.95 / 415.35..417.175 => 0.08 nm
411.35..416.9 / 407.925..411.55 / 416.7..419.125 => -0.06 nm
